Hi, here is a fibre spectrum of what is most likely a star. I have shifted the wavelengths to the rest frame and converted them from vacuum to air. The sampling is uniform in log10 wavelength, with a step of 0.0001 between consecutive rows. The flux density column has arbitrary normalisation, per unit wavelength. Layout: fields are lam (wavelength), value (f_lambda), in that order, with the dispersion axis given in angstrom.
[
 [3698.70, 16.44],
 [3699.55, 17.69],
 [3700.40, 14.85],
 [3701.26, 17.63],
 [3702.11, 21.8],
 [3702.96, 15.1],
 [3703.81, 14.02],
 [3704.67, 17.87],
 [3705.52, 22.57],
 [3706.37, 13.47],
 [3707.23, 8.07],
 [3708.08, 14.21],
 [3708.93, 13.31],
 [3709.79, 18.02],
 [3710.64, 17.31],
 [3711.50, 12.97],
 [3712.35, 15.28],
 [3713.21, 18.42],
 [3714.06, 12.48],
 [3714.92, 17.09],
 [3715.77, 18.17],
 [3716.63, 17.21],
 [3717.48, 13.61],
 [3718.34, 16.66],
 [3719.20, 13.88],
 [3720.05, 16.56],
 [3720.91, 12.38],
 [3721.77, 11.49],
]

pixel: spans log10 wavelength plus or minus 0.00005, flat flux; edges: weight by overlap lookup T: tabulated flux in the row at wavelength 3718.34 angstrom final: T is 16.66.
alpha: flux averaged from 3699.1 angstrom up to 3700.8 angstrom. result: 16.3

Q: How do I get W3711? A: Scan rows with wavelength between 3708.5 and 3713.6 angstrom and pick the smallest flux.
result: 12.97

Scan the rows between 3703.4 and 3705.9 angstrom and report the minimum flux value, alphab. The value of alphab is 14.02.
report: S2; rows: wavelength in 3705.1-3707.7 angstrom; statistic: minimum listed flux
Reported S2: 8.07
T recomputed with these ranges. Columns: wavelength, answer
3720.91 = 12.38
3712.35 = 15.28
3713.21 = 18.42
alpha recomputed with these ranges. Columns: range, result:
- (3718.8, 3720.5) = 15.2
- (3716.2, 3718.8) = 15.8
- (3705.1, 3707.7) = 14.7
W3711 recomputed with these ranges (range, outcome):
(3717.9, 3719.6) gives 13.88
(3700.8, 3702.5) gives 17.63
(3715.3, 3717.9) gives 13.61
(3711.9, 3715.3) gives 12.48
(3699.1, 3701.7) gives 14.85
